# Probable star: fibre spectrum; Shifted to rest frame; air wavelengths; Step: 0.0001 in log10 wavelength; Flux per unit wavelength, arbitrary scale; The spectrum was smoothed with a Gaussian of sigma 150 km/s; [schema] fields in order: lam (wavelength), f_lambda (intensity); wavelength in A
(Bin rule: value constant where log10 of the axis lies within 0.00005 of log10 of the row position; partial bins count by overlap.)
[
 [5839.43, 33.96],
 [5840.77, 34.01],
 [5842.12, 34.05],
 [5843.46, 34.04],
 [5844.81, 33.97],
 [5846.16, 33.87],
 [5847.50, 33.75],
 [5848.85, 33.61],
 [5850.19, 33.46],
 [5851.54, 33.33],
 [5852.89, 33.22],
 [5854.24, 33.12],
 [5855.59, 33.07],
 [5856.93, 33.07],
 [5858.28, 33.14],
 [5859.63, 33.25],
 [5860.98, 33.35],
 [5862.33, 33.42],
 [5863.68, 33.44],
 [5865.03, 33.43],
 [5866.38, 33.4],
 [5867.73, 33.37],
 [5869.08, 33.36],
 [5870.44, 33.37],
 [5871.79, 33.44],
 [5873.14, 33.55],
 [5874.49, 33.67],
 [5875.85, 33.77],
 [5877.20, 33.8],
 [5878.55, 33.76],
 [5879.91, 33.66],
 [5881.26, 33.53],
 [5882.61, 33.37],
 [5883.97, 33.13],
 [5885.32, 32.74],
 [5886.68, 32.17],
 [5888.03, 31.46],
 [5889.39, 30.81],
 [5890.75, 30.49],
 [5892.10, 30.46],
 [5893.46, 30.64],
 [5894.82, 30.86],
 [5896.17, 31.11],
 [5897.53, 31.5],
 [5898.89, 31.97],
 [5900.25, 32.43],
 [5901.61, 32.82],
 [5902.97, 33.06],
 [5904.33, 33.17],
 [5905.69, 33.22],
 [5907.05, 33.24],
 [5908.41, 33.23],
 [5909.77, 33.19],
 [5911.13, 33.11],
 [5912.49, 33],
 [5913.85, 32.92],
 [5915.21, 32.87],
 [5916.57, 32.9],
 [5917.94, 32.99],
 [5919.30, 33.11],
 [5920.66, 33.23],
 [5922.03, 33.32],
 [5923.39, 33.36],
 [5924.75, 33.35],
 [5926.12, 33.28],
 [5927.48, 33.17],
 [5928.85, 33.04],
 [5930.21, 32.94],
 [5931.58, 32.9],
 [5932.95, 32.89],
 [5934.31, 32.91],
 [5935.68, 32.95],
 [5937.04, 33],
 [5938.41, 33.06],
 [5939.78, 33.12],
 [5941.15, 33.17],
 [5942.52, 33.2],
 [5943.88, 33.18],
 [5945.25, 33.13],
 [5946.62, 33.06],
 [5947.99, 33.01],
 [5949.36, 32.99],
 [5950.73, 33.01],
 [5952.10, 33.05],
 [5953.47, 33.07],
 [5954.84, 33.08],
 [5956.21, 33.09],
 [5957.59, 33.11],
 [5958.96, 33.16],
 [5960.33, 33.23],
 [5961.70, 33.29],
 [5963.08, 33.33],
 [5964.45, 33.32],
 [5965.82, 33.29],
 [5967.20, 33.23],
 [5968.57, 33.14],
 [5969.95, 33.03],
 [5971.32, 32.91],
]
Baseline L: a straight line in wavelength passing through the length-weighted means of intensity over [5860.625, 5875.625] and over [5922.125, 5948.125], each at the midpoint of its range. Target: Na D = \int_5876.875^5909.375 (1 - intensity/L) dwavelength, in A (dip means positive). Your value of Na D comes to 0.9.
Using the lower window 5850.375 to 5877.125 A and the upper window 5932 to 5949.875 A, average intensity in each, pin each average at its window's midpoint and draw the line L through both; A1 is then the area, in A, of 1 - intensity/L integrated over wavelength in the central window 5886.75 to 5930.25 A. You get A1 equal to 0.9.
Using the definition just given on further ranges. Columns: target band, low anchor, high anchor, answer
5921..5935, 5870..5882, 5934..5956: 0.0 A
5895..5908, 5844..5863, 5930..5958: 0.3 A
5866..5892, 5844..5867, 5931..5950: 0.3 A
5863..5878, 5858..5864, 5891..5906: -0.3 A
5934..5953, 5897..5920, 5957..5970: 0.0 A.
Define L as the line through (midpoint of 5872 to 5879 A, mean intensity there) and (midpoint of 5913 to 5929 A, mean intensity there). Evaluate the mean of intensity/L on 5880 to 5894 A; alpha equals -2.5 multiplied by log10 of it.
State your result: 0.05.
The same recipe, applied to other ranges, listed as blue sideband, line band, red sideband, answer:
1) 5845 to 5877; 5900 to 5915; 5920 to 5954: 0.005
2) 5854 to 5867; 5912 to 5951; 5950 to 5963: 0.003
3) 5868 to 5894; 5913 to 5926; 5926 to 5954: -0.006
